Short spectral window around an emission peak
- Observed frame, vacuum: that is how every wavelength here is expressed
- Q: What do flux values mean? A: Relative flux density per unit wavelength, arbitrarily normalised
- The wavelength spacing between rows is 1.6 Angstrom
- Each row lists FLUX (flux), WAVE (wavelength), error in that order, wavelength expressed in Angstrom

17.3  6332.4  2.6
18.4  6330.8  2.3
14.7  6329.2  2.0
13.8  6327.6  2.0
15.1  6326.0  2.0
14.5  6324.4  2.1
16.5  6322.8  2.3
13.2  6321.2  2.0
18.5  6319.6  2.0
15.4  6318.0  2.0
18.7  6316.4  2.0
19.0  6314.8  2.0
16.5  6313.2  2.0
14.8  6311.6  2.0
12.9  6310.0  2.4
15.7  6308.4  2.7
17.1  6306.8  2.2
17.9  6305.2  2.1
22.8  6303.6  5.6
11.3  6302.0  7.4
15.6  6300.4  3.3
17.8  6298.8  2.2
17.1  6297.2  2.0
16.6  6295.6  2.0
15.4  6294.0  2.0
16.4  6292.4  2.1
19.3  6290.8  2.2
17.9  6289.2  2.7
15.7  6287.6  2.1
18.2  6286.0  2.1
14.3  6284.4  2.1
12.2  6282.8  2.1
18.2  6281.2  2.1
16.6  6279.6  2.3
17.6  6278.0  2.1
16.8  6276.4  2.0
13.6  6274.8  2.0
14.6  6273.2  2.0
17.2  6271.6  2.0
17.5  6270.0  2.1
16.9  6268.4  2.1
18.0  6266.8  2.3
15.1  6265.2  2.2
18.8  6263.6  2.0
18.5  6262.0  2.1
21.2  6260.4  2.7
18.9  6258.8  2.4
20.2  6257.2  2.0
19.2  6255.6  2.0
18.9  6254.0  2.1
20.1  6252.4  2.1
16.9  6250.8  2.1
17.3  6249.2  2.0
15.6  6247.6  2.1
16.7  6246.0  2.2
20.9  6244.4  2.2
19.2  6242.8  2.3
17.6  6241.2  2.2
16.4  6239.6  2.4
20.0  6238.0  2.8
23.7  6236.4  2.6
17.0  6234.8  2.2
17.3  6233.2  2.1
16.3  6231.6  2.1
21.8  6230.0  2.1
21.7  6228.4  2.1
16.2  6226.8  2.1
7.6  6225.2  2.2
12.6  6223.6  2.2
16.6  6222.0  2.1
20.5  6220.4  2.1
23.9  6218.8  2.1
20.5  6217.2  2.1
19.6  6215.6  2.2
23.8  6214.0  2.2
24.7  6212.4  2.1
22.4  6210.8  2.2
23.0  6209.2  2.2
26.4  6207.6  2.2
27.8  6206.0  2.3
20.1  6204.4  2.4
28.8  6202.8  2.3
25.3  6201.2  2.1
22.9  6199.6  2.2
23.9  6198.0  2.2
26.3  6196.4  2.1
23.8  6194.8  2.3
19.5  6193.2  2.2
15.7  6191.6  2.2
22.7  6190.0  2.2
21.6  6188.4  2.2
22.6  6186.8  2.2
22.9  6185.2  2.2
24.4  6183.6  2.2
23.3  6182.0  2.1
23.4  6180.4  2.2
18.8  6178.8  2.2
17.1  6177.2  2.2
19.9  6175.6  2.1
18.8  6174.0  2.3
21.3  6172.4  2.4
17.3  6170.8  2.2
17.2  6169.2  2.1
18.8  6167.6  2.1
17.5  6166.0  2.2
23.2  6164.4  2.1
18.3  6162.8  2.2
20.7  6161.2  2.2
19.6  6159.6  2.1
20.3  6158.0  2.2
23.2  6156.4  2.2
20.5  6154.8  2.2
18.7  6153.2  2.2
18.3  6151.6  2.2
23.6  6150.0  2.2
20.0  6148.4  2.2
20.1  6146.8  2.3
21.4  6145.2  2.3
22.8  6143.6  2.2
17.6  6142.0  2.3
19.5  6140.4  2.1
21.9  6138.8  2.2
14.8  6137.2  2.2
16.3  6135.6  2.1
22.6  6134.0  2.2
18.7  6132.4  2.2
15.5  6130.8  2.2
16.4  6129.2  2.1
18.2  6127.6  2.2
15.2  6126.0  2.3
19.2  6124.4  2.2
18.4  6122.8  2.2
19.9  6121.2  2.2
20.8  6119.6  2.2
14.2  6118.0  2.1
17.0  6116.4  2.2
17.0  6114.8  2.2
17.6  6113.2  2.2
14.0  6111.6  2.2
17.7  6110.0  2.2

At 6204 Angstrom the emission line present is C III] 1909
